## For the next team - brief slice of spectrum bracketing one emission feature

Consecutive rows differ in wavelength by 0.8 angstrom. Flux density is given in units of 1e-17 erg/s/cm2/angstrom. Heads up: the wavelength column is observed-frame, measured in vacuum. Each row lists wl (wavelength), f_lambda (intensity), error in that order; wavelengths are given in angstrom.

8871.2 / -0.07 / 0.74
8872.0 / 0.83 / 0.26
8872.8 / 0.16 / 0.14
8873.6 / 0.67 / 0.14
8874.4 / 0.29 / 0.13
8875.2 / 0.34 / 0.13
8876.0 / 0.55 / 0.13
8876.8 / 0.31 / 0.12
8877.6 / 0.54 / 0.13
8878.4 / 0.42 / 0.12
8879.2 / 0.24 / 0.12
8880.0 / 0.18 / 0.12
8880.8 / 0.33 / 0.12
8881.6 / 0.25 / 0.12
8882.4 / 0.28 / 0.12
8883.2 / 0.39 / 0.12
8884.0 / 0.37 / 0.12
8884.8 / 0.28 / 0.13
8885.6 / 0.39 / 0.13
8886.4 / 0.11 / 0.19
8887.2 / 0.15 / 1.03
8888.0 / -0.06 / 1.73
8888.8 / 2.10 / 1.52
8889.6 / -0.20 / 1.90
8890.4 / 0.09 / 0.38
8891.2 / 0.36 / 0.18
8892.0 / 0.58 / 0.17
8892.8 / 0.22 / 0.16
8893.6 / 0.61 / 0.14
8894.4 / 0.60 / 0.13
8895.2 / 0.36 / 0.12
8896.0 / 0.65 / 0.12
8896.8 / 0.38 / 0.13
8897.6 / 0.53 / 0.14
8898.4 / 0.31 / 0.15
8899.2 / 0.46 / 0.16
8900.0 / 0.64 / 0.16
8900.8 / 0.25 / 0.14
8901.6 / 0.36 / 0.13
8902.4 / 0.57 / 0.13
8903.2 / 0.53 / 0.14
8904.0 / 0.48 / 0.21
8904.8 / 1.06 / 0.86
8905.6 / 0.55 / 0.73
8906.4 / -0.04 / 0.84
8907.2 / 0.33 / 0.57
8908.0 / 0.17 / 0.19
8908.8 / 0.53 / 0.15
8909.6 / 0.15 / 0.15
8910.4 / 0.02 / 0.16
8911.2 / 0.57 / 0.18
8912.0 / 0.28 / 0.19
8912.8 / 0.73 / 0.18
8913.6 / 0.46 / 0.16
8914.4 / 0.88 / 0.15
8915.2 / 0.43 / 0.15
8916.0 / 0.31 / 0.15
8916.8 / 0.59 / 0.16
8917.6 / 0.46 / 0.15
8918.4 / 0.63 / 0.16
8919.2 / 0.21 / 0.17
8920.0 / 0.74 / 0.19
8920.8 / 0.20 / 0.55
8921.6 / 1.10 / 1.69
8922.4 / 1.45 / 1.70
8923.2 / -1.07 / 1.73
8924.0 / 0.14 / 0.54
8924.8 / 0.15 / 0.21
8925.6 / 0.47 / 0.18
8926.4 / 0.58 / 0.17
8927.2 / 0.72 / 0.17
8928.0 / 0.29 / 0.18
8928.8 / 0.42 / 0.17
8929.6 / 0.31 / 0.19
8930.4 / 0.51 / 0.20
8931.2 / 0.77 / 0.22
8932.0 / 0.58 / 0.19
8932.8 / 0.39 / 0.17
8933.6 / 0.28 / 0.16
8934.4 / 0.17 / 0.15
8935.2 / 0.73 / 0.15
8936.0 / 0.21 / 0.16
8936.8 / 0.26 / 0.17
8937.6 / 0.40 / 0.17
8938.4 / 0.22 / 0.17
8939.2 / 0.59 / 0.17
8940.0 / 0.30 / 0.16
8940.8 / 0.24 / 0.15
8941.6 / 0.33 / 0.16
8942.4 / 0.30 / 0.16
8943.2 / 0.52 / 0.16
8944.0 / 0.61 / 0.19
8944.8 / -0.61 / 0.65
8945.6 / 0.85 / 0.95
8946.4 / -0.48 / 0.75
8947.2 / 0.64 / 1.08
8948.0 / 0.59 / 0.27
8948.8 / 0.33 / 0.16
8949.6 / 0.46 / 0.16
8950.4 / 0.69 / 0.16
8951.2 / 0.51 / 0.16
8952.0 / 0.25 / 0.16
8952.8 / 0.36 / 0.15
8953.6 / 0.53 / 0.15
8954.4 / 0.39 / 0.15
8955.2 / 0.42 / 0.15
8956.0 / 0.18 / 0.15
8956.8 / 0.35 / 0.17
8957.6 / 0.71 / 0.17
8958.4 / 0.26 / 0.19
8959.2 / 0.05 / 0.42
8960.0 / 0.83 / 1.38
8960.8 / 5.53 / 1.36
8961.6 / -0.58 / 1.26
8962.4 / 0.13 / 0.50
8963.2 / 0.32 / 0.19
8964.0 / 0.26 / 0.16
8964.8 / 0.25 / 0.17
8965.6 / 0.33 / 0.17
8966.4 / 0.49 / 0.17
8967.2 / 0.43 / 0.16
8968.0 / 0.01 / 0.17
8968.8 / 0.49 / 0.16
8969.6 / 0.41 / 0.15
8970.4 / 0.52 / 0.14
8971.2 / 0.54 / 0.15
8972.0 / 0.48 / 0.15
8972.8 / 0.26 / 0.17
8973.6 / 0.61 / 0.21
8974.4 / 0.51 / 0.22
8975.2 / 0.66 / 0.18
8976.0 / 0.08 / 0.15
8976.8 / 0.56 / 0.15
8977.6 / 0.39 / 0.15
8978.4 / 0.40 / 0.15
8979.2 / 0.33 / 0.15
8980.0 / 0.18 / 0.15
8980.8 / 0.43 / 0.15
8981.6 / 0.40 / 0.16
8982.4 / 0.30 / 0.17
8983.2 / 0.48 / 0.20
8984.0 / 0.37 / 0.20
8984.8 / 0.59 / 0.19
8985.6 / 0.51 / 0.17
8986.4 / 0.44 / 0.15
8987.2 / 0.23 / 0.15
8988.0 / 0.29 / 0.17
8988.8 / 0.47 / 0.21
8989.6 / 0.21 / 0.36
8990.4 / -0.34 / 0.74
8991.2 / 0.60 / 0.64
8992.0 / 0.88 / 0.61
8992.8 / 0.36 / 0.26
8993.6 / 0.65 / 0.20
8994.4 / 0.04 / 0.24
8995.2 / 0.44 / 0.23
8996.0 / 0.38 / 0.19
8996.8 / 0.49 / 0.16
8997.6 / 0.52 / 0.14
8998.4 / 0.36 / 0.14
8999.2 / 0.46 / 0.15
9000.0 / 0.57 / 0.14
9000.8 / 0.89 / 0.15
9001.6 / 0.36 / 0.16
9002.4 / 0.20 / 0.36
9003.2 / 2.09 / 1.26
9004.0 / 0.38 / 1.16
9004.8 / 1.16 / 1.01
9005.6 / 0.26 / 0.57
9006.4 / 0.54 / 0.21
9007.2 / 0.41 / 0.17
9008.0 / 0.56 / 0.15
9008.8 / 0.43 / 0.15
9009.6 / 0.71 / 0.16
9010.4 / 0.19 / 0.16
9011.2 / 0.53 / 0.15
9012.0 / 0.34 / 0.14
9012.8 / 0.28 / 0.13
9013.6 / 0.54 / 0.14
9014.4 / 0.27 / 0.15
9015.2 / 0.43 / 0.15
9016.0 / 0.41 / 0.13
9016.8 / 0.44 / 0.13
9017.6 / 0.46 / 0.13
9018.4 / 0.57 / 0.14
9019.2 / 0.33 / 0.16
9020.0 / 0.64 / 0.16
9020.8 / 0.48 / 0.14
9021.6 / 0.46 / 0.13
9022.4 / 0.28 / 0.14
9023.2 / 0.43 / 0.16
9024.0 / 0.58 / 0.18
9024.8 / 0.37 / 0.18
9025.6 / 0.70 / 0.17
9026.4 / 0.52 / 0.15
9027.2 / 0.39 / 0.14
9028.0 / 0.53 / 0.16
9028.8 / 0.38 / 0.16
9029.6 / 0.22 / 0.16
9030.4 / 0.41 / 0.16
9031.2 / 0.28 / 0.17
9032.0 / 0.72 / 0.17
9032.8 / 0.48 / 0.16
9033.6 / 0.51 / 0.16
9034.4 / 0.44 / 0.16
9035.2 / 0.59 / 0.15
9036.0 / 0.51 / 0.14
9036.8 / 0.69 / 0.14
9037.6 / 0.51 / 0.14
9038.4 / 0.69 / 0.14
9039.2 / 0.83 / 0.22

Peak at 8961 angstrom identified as H-gamma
